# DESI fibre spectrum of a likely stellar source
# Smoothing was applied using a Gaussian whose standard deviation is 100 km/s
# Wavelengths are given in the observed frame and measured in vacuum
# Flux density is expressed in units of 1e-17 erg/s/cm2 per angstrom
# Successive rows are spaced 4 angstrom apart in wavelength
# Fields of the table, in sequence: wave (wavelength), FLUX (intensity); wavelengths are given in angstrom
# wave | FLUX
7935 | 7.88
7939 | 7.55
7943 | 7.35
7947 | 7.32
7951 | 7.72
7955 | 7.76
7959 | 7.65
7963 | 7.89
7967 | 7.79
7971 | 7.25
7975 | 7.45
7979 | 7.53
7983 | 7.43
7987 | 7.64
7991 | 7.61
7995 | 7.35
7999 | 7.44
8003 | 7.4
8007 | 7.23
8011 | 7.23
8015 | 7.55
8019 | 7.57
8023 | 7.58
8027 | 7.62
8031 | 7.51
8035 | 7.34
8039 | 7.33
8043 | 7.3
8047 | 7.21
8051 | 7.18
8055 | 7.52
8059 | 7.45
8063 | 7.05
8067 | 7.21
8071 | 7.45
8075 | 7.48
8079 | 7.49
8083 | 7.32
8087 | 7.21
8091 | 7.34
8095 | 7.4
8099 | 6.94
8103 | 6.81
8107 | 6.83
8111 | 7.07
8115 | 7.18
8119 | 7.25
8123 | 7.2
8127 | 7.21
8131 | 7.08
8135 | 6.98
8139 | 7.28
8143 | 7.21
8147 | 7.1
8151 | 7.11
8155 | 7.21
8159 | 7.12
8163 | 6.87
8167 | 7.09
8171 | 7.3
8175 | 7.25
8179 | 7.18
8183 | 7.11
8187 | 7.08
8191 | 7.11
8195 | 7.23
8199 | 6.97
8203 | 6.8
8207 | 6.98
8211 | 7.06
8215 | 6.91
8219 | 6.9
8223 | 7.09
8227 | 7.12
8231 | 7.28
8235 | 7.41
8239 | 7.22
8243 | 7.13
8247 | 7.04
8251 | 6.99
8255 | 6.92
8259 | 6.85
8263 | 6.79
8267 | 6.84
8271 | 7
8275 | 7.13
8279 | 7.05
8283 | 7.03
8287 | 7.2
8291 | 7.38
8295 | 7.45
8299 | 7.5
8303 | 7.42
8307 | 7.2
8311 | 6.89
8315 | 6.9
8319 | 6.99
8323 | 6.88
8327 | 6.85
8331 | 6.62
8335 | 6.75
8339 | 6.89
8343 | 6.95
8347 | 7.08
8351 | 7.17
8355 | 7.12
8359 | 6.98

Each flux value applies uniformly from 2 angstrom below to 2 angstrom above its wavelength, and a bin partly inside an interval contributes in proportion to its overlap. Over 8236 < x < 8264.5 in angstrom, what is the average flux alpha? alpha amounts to 7.01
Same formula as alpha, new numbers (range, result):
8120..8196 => 7.14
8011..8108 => 7.32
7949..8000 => 7.58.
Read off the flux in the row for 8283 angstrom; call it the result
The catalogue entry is 7.03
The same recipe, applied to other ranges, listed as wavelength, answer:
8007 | 7.23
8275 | 7.13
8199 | 6.97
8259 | 6.85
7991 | 7.61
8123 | 7.2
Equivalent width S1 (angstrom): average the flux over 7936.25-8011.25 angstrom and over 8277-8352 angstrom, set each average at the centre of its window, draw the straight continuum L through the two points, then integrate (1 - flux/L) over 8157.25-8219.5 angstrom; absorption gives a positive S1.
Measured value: 1.43 angstrom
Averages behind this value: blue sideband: 7.51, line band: 7.06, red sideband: 7.06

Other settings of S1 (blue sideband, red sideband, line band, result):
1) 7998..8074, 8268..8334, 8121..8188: 1.0 angstrom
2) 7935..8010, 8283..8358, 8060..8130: 1.5 angstrom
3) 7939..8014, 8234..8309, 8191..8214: 0.7 angstrom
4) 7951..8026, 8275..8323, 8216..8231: 0.4 angstrom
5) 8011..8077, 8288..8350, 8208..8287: 1.1 angstrom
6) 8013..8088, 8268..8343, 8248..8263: 0.4 angstrom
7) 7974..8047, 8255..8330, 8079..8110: 0.8 angstrom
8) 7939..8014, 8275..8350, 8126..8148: 0.5 angstrom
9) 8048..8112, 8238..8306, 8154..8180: 0.1 angstrom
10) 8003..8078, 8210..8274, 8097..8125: 0.8 angstrom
